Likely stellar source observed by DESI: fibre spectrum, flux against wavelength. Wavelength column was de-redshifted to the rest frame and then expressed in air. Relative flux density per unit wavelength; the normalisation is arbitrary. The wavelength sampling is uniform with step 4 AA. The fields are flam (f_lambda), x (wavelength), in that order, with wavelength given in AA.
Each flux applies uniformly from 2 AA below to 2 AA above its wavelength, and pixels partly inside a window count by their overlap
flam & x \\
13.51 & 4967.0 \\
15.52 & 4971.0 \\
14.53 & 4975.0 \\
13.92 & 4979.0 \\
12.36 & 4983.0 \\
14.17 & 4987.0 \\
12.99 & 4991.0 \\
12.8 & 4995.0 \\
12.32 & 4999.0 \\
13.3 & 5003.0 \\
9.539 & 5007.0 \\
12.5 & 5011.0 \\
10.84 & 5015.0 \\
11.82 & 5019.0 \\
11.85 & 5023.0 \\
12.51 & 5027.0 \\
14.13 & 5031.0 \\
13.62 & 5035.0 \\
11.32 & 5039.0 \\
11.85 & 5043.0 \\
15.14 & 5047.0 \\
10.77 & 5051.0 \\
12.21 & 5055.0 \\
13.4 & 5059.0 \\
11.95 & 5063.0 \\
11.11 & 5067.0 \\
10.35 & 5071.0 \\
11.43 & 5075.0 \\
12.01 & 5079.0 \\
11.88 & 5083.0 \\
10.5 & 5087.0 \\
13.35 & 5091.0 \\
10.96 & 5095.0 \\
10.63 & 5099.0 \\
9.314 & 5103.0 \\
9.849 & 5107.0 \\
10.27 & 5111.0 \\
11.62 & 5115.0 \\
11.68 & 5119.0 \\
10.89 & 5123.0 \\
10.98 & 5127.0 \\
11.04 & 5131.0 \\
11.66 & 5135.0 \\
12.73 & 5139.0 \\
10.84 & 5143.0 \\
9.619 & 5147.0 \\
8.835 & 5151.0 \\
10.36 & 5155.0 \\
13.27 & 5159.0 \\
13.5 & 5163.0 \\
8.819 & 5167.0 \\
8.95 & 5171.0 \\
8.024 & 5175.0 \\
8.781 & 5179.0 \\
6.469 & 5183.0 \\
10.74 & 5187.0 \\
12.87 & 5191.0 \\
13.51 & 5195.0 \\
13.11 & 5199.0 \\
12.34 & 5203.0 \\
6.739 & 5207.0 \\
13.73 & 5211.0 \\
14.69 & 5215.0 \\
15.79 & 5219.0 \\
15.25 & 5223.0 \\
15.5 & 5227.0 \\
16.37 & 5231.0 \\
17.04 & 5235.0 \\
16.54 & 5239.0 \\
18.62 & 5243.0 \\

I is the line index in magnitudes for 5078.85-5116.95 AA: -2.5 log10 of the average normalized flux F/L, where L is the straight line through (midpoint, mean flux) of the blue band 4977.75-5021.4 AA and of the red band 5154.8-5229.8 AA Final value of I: 0.103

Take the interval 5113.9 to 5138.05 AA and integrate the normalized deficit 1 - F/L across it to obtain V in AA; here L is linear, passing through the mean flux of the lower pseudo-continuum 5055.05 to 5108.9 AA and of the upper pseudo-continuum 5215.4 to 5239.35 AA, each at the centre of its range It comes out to 2.6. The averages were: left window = 11.3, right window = 16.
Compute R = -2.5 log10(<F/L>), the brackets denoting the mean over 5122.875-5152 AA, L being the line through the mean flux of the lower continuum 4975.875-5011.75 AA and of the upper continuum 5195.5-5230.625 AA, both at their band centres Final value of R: 0.213 mag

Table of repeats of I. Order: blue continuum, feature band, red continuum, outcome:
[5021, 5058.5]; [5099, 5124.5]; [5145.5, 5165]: 0.108 mag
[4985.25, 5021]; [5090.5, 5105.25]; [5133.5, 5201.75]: 0.055 mag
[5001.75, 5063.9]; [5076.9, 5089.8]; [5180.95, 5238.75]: 0.089 mag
